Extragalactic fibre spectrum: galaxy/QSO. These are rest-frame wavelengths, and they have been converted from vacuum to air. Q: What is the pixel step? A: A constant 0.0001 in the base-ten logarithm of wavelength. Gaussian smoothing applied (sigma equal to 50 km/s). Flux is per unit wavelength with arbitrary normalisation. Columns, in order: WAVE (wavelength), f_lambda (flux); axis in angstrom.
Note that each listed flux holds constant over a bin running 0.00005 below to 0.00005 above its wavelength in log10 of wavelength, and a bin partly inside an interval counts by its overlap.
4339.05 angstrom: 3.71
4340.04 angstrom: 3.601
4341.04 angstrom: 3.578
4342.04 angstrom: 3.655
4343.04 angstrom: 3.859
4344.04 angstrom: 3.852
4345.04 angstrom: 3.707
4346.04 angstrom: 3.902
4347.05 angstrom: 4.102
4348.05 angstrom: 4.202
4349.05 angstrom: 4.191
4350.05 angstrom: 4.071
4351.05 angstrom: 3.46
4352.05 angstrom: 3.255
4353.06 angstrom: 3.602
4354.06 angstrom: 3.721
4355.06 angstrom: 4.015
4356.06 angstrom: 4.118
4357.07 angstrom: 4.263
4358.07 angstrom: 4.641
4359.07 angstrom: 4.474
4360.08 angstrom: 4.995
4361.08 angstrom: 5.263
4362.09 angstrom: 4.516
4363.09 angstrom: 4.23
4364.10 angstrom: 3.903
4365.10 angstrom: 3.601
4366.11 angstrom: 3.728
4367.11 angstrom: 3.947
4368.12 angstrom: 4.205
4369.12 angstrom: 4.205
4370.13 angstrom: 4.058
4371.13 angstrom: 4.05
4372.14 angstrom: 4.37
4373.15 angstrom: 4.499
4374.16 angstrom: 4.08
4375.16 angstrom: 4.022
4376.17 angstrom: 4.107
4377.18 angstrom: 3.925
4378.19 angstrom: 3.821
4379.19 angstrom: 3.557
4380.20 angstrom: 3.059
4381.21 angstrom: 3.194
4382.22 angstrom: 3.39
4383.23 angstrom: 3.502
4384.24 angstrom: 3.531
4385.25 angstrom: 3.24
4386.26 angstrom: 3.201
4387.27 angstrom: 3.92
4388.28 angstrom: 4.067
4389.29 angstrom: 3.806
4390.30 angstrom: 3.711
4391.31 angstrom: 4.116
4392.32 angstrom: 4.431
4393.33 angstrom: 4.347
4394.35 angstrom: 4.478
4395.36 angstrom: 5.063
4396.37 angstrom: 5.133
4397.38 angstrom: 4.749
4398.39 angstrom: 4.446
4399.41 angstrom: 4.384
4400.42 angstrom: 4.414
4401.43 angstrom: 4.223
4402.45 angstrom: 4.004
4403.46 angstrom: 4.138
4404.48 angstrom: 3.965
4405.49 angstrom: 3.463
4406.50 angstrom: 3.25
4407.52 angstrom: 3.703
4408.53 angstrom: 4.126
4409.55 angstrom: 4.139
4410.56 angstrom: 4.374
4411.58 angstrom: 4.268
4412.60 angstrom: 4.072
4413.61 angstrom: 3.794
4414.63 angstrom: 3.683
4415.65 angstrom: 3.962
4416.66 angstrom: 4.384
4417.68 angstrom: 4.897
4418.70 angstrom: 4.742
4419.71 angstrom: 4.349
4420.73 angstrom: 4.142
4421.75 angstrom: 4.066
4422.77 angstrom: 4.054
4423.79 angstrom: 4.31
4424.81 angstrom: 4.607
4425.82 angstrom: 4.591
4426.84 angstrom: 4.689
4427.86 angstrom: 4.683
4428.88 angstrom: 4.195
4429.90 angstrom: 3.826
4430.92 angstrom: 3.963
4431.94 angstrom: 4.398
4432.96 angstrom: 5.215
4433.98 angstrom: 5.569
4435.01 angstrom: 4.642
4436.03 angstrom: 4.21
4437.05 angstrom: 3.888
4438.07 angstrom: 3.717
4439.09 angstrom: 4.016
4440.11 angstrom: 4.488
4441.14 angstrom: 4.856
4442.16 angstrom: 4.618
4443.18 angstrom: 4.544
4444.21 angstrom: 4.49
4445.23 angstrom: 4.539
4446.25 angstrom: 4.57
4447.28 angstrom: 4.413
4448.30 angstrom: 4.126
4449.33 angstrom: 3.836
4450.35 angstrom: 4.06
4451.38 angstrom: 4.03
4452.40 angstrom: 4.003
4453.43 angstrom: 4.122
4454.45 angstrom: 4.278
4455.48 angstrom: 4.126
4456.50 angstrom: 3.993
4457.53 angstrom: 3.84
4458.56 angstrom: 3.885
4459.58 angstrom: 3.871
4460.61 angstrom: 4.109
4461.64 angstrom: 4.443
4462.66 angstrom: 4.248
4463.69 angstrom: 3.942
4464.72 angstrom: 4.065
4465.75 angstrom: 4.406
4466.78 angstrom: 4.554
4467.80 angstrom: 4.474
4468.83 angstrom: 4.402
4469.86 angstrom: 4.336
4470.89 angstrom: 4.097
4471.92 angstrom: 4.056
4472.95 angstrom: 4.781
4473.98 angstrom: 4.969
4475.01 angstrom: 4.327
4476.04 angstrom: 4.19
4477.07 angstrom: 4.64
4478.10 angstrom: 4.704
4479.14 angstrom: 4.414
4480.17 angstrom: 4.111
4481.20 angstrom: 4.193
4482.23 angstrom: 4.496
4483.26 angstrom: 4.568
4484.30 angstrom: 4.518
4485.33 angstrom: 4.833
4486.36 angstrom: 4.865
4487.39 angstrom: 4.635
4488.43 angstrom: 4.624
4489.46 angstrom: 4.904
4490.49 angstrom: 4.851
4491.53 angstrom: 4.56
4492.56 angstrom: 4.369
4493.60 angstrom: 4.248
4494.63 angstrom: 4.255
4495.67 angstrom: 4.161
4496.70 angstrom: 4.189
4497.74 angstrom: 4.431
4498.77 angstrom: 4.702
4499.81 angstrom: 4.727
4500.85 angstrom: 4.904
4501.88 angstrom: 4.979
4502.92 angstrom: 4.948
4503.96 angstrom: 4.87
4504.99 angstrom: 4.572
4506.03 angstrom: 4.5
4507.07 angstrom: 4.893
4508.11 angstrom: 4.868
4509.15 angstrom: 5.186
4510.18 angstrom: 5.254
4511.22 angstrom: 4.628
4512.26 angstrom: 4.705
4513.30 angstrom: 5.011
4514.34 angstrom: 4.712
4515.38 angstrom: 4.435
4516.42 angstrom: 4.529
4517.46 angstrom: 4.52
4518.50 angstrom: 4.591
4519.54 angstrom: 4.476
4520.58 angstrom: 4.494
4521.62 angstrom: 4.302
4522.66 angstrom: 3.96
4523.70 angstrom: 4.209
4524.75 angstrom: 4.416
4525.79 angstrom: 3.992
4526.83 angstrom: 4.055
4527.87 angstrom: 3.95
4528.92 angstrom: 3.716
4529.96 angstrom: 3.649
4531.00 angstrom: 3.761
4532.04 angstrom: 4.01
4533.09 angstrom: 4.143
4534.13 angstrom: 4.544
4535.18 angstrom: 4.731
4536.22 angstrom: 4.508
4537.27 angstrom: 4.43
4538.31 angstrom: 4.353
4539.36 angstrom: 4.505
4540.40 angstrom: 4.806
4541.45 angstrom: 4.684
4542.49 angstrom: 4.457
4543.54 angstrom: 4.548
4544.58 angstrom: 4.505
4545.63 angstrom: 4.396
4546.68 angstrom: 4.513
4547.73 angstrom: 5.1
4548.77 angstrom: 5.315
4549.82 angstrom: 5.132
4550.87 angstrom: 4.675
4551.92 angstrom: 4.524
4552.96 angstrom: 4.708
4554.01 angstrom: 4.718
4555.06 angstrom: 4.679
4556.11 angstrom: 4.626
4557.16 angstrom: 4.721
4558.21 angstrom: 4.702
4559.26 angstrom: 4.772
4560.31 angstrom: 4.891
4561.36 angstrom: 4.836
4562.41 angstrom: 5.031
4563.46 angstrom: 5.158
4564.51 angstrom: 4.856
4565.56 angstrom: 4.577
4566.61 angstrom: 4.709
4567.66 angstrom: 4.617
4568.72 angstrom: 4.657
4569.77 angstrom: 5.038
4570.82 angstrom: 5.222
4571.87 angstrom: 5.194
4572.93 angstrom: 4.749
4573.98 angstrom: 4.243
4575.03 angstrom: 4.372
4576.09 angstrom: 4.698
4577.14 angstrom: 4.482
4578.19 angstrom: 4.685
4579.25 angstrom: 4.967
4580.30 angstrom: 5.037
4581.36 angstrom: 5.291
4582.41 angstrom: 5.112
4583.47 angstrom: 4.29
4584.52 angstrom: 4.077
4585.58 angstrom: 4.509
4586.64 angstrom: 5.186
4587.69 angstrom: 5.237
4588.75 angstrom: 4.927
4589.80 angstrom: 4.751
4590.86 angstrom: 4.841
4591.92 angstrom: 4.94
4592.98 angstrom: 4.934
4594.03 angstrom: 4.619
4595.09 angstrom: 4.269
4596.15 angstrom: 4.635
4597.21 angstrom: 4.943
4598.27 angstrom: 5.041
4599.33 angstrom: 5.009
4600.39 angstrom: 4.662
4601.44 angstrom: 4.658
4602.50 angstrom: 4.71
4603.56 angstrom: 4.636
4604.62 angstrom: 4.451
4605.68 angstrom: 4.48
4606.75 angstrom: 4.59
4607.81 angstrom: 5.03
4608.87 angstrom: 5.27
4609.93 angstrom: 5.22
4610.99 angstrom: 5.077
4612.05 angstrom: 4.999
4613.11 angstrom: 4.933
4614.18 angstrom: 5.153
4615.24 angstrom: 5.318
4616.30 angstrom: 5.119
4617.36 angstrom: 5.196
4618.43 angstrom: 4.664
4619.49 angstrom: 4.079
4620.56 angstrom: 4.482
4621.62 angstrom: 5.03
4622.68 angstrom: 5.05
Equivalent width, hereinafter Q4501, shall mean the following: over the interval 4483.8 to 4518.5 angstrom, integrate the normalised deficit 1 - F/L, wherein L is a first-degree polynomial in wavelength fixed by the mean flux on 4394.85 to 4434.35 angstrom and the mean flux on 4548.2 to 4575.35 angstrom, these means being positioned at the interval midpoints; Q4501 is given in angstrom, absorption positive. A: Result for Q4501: -0.6 angstrom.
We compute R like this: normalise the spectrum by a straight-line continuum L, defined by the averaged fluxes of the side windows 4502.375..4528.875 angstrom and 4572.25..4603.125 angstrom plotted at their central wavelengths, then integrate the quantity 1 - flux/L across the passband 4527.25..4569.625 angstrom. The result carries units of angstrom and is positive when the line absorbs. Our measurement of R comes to 0.5 angstrom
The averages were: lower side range 4.55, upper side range 4.76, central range 4.58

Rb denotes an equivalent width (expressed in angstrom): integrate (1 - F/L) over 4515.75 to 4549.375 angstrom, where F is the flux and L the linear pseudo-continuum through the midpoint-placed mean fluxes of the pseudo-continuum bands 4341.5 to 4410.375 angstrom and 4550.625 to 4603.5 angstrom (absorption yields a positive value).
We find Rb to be 1.7 angstrom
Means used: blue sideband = 4.02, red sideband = 4.78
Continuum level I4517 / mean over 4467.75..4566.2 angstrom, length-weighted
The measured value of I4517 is 4.56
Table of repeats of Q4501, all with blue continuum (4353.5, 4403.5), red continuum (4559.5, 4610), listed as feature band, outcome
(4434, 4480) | 0.7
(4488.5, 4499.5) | 0.0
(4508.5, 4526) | 0.0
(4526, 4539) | 1.3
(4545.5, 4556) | -0.2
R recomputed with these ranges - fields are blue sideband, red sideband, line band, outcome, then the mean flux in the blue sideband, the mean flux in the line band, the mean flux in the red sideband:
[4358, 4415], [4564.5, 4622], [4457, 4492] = -0.2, 4.06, 4.41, 4.81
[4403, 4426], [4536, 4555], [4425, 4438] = -0.8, 4.13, 4.47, 4.66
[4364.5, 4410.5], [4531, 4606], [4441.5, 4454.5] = -0.2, 3.99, 4.29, 4.71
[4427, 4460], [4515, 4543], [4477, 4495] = -1.0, 4.29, 4.54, 4.3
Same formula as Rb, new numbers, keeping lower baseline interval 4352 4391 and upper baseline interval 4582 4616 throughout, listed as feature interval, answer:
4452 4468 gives 0.6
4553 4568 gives -0.3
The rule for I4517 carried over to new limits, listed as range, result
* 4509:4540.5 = 4.39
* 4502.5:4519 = 4.76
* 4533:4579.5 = 4.71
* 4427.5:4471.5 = 4.28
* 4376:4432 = 4.08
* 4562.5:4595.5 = 4.79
